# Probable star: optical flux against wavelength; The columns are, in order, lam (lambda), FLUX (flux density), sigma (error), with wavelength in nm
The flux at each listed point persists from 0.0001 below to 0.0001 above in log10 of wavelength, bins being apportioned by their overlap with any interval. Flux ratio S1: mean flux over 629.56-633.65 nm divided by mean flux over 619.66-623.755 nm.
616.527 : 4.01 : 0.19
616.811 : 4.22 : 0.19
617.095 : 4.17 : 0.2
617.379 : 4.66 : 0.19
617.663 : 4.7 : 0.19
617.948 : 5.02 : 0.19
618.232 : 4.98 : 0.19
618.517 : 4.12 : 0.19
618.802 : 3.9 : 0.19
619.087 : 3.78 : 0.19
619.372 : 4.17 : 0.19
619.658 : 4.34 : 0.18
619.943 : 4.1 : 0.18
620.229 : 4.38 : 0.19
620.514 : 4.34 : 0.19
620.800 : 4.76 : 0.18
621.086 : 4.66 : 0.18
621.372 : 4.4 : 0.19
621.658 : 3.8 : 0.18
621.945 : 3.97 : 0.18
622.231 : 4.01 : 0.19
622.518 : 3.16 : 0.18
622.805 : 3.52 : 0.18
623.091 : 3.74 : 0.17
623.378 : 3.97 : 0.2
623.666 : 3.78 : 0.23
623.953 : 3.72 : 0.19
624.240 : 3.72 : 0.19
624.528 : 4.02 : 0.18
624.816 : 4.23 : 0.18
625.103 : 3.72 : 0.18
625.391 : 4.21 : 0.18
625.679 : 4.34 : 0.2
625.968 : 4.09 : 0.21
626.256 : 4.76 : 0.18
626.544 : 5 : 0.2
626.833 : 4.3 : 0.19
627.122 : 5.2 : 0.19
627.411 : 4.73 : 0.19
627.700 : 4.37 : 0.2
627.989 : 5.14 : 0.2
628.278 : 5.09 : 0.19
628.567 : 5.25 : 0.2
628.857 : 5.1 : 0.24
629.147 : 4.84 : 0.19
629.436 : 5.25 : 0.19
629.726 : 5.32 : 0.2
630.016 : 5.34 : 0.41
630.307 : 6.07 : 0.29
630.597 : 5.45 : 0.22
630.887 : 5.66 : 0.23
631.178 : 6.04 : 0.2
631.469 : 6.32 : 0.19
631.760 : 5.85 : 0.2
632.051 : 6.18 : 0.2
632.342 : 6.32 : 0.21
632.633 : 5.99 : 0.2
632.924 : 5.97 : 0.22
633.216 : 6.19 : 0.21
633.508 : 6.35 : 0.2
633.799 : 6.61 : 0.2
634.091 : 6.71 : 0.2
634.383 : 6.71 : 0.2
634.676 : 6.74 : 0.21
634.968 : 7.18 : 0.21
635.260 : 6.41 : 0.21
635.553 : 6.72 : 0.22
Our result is 1.5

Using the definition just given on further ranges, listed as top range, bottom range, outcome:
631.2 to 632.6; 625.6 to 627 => 1.36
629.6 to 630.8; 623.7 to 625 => 1.42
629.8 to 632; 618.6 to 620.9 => 1.38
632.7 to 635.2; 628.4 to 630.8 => 1.23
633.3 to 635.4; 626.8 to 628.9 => 1.35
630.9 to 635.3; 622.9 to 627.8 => 1.50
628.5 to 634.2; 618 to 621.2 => 1.35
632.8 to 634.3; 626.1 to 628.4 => 1.33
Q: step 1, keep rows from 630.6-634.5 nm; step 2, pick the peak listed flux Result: 6.71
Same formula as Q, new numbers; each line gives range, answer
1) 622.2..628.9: 5.25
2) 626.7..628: 5.2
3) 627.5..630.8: 6.07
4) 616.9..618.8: 5.02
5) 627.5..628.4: 5.14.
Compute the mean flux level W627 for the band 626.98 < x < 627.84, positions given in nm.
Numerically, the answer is 4.77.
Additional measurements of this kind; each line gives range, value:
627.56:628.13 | 4.76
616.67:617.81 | 4.44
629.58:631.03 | 5.57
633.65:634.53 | 6.68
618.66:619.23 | 3.84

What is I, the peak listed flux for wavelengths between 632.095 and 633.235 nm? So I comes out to 6.32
